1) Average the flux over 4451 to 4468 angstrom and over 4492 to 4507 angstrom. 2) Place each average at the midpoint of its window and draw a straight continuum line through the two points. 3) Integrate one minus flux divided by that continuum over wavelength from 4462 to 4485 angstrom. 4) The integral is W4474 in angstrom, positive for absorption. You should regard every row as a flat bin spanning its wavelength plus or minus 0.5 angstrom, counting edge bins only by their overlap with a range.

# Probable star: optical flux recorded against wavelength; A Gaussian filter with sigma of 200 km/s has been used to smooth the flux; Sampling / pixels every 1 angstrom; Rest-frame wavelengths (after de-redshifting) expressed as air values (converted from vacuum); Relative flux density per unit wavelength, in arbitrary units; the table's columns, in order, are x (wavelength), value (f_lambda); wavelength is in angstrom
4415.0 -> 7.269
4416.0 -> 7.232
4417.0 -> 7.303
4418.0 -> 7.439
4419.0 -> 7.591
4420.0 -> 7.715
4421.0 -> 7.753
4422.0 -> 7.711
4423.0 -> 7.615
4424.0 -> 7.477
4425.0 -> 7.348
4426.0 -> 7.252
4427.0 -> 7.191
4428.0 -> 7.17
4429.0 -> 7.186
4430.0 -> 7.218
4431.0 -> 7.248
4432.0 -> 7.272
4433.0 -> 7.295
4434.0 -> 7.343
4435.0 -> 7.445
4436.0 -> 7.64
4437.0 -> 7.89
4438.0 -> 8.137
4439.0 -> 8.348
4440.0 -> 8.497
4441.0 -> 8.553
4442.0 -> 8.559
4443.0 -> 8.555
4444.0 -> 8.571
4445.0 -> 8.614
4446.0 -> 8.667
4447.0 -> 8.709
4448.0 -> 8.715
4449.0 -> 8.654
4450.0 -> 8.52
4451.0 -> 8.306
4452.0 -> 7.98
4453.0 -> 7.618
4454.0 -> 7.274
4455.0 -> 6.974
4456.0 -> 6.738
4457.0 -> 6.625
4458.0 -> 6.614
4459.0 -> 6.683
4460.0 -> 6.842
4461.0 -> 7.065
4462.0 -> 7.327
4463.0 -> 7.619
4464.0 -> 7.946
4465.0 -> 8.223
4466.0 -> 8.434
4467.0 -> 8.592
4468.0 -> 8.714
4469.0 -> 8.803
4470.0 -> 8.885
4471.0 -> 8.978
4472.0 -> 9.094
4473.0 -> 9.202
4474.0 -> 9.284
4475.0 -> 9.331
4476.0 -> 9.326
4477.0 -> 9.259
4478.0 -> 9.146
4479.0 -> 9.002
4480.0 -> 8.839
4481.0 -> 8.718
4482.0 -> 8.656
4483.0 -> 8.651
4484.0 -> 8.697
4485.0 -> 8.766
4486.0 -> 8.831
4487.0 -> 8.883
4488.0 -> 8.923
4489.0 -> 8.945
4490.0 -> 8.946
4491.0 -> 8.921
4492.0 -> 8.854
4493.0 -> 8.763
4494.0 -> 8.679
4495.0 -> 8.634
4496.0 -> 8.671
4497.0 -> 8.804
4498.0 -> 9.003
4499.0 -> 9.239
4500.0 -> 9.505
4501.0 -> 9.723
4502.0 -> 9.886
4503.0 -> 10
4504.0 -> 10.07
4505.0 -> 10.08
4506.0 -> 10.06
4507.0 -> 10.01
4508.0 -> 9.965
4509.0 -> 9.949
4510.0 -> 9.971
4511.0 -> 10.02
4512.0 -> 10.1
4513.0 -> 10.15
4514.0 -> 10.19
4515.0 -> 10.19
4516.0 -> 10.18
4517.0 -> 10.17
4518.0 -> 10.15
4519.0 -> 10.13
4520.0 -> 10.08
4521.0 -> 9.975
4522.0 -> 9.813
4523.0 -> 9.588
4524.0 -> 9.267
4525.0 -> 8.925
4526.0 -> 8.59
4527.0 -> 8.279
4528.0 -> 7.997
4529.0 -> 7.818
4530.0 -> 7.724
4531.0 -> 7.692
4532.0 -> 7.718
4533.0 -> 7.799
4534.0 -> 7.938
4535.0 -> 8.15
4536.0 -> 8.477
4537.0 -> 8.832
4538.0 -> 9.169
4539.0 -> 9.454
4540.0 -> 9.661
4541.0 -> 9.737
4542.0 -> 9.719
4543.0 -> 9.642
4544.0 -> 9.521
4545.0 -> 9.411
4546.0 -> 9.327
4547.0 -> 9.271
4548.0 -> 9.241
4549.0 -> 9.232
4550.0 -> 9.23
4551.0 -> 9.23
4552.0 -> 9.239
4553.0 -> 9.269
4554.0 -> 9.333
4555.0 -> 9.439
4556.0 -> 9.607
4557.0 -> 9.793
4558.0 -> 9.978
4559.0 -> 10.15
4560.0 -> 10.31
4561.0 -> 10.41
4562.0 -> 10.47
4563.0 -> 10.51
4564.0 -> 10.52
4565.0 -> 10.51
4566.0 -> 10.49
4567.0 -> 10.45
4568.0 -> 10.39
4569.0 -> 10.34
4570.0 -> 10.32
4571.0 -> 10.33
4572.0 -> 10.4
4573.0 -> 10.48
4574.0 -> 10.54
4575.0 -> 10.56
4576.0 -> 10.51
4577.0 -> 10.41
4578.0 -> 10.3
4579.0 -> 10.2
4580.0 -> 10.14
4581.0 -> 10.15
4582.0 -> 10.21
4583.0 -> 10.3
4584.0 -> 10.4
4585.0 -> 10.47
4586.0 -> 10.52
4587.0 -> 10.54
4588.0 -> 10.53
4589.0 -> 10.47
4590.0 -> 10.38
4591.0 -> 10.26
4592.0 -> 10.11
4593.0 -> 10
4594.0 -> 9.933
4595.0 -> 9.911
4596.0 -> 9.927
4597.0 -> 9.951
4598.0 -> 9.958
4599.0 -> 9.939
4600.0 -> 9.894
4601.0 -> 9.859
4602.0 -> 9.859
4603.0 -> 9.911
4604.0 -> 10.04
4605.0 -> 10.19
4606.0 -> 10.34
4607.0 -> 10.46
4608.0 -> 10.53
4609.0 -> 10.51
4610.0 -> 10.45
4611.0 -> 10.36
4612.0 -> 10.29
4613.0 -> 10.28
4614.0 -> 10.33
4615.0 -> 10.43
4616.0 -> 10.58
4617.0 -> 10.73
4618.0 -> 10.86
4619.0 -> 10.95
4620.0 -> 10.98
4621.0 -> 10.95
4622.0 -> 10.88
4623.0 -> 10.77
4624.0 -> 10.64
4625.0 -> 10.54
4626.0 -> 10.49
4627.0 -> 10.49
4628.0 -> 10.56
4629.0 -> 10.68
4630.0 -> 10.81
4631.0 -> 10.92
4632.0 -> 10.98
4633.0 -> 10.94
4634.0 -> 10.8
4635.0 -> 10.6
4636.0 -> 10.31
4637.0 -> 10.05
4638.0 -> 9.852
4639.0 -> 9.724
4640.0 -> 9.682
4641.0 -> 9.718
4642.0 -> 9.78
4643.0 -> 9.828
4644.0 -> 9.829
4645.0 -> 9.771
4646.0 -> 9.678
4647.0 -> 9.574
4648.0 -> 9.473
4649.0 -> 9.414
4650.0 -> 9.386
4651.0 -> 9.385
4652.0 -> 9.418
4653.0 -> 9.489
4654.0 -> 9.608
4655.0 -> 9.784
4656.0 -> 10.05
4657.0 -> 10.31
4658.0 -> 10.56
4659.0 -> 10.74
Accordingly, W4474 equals -1.8 angstrom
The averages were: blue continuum 7.47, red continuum 9.37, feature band 8.76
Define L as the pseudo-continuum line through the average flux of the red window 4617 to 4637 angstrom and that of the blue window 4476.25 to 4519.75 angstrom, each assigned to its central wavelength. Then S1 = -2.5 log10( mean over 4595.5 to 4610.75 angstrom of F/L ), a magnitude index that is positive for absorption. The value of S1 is 0.038 mag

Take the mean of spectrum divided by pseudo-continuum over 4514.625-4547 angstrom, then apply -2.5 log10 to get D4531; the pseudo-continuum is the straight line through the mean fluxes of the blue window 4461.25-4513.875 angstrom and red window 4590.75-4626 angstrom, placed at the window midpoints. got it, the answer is 0.05 mag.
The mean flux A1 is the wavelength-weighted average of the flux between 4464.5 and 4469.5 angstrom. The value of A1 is 8.55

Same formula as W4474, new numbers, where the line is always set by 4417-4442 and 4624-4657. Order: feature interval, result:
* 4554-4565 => -1.18 angstrom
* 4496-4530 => -4.02 angstrom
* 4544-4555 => -0.36 angstrom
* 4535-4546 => -0.50 angstrom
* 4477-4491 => -1.05 angstrom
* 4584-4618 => -2.30 angstrom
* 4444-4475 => -0.49 angstrom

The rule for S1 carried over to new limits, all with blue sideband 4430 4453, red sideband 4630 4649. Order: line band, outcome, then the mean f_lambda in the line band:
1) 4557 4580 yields -0.11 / 10.4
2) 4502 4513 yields -0.14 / 10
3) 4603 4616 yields -0.06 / 10.3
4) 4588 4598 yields -0.05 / 10.1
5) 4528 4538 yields 0.12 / 8.07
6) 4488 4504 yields -0.06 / 9.13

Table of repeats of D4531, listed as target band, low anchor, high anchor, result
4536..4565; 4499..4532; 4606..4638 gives 0.03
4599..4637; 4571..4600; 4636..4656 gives -0.06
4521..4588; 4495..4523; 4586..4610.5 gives 0.04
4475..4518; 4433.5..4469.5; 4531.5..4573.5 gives -0.08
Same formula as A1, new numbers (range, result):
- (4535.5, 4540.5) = 9.12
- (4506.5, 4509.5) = 9.97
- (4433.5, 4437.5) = 7.58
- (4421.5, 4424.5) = 7.6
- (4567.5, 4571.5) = 10.3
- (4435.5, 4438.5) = 7.89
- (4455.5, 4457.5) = 6.68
